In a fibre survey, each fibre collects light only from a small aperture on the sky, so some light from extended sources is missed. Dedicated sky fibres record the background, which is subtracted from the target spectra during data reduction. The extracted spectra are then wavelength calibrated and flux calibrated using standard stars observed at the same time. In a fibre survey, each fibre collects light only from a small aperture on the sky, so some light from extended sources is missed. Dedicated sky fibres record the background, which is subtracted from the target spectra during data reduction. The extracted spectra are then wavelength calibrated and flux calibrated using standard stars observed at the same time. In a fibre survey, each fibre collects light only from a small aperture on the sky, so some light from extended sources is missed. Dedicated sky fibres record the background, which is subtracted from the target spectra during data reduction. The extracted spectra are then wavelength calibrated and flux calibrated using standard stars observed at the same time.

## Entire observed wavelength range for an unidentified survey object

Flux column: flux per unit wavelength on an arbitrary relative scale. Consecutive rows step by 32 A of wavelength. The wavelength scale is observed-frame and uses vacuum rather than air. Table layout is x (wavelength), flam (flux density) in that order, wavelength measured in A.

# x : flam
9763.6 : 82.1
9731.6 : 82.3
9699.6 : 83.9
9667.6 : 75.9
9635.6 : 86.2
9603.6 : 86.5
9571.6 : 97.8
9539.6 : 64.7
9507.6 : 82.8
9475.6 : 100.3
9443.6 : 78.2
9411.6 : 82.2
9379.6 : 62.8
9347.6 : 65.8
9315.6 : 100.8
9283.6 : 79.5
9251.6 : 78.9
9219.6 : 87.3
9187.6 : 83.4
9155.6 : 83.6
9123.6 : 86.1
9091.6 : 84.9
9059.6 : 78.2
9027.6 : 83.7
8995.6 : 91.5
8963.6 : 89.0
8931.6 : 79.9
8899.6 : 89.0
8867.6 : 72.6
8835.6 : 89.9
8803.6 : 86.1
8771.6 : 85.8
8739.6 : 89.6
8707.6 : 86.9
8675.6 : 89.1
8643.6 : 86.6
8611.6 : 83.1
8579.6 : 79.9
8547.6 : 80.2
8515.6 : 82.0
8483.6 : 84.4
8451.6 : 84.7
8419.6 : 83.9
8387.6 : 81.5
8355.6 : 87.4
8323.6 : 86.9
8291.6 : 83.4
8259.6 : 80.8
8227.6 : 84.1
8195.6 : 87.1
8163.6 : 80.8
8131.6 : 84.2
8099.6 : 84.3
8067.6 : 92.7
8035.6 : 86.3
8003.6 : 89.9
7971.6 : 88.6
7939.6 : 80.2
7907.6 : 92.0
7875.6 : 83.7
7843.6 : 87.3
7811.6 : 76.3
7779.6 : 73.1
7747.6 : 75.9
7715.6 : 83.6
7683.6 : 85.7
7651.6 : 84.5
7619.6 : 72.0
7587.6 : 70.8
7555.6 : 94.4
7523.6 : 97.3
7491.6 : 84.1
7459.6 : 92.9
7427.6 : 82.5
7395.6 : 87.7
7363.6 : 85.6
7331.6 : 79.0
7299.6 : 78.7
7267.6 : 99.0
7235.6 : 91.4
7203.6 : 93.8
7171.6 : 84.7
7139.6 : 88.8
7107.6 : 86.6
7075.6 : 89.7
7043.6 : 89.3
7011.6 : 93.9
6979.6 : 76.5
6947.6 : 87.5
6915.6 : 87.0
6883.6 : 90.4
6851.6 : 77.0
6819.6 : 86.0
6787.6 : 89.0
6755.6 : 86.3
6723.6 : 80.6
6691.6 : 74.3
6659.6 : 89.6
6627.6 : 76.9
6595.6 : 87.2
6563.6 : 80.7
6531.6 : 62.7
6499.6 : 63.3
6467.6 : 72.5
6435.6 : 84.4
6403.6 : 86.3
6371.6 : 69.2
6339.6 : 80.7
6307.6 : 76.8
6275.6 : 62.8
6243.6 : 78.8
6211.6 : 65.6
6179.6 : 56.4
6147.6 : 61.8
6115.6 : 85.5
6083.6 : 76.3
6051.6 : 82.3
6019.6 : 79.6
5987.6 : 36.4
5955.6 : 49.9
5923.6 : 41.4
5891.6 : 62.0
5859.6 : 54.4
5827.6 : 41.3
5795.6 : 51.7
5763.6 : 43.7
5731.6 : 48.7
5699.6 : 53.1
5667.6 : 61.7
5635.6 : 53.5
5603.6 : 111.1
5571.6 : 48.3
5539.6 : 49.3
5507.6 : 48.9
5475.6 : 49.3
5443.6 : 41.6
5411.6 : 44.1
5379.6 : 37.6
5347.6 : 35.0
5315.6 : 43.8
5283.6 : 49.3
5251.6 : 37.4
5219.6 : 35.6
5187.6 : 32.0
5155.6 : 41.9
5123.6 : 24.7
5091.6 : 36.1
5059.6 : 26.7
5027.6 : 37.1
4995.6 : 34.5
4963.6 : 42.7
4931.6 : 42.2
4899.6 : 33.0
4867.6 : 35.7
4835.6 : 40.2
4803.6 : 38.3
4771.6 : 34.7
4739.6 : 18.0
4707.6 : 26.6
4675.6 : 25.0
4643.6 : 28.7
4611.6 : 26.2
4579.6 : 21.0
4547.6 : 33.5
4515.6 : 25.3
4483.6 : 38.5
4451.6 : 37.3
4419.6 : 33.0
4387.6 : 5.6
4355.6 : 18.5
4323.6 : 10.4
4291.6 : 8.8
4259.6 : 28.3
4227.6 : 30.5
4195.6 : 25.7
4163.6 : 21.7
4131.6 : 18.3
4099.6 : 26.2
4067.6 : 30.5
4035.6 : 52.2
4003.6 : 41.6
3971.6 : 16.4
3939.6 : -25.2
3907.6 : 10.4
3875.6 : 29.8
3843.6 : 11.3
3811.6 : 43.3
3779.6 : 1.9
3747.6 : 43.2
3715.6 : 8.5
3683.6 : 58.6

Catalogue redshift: 0.51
